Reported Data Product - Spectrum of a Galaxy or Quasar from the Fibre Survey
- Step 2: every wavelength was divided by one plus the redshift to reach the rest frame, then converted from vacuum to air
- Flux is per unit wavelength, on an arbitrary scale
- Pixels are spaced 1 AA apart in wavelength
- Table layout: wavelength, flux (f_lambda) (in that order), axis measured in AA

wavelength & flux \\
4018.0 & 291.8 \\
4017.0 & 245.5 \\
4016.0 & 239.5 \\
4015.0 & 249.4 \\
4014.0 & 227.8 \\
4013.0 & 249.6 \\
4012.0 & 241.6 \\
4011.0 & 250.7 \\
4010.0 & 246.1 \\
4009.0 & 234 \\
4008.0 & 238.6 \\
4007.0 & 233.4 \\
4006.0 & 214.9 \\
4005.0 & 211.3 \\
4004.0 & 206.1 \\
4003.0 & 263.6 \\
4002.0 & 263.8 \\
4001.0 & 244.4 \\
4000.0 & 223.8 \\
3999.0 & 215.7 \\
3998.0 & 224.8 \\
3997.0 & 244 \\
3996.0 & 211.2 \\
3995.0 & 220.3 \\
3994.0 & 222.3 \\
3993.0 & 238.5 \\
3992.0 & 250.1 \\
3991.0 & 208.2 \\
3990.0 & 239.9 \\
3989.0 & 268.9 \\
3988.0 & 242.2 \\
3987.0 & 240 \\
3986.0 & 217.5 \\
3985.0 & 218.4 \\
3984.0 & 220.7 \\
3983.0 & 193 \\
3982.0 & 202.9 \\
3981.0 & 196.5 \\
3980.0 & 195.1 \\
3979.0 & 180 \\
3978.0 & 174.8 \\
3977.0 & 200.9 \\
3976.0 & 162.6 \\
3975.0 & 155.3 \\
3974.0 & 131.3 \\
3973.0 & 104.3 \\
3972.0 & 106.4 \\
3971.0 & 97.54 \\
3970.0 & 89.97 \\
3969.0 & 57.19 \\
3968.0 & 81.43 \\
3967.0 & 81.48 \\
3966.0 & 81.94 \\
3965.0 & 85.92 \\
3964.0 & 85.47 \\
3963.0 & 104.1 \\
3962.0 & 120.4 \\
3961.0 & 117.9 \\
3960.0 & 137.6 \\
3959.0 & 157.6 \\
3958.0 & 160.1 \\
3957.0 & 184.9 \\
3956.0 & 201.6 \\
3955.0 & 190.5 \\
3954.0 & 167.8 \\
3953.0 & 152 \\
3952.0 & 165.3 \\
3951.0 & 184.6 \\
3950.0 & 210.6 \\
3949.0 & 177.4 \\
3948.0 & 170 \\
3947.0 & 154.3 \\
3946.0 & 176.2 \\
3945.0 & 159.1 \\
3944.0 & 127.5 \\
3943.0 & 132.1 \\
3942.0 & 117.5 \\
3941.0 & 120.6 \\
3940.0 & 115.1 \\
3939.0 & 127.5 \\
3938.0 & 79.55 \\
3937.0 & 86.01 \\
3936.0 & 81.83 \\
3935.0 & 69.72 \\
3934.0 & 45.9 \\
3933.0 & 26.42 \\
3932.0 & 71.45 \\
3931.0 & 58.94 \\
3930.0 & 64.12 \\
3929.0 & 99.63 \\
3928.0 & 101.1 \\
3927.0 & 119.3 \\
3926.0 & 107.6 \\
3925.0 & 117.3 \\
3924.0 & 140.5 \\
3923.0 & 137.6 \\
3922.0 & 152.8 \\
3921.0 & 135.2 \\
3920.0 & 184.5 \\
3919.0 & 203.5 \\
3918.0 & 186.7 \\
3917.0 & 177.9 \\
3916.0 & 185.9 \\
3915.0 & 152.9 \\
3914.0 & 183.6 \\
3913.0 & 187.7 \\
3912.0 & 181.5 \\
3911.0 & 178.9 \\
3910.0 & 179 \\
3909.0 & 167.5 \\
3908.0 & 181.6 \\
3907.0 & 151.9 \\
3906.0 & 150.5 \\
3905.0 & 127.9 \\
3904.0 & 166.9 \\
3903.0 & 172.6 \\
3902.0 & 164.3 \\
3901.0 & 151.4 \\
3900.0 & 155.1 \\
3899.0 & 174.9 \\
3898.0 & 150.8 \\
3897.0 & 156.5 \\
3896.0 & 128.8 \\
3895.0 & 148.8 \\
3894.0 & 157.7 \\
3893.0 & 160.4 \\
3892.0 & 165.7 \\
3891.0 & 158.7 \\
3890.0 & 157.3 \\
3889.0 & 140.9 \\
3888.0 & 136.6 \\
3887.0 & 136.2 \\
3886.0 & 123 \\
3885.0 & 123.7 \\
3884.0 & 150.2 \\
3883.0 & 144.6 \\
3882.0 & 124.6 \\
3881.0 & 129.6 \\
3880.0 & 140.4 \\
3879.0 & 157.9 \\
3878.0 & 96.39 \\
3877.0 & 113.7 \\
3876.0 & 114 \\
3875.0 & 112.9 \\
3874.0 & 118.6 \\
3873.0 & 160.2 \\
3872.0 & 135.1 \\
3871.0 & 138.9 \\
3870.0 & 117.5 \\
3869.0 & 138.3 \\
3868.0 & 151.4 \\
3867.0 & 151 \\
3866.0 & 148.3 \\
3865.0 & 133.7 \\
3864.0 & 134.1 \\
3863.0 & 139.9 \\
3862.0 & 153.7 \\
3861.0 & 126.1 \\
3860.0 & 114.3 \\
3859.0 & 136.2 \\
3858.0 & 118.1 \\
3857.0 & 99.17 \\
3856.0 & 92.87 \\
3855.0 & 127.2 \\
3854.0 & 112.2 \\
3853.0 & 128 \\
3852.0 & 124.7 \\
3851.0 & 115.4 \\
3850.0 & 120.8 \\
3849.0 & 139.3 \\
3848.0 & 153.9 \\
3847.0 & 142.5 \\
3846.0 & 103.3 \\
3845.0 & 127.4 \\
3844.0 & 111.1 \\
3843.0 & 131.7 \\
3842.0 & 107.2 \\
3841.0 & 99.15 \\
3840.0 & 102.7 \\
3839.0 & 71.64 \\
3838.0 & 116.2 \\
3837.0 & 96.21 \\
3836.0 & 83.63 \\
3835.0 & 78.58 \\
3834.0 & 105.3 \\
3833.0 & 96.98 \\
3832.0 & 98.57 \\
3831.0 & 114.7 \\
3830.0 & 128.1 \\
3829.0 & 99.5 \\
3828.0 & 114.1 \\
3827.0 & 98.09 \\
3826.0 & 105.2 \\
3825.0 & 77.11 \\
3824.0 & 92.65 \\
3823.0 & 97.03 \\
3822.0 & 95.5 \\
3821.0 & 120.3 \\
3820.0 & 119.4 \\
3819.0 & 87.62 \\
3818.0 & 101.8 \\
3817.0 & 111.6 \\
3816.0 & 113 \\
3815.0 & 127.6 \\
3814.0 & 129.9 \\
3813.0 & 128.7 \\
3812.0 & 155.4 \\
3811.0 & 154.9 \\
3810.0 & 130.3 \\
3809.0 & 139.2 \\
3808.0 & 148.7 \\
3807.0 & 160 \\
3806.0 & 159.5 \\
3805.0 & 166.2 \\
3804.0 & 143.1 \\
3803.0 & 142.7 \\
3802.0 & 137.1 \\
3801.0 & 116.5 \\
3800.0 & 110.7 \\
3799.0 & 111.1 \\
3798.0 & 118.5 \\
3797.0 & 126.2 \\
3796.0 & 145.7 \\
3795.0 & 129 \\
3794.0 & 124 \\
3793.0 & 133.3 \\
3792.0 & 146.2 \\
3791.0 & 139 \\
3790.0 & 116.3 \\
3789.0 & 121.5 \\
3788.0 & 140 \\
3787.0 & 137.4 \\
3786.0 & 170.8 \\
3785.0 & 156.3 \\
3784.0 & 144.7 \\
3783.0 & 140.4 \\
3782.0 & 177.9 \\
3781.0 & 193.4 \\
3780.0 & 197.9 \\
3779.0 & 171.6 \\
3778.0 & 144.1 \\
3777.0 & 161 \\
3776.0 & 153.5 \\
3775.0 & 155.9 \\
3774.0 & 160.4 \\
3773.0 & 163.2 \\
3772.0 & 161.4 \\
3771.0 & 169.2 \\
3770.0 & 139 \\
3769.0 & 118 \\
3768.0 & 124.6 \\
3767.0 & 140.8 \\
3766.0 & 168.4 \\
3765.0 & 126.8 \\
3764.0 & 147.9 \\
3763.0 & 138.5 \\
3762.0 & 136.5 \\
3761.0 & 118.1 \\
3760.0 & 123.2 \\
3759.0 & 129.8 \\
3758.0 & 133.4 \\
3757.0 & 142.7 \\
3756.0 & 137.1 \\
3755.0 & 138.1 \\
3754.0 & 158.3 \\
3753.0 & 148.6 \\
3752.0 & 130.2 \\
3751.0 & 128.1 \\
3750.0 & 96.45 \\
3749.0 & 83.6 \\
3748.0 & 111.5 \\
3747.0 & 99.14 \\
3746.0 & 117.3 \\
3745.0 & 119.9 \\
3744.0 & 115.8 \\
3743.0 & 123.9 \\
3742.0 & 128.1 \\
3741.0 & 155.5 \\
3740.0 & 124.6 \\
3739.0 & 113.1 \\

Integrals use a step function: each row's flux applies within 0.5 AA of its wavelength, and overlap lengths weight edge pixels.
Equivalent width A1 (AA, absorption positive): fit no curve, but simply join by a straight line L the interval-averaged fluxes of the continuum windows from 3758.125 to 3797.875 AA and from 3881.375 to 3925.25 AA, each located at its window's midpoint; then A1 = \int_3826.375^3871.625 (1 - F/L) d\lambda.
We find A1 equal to 10.0 AA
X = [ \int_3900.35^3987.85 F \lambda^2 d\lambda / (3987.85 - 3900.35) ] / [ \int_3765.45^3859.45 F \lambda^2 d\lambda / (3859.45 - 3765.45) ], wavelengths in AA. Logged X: 1.21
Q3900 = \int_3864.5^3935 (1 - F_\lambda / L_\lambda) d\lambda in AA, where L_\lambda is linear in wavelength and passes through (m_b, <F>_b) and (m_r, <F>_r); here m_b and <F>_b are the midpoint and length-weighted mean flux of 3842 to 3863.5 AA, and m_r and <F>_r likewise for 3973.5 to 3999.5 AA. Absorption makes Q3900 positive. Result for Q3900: 5.8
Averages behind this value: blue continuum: 124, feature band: 140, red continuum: 211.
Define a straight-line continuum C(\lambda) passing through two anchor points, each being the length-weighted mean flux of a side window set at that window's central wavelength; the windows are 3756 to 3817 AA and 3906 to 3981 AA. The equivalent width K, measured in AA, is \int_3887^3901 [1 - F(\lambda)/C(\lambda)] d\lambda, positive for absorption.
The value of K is -1.4 AA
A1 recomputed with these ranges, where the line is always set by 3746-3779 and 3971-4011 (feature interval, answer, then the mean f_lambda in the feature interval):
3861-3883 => 4.93 AA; 134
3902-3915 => 1.14 AA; 168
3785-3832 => 8.00 AA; 126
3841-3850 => 2.14 AA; 125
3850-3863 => 3.59 AA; 121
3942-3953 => 1.91 AA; 163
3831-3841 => 4.06 AA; 95.7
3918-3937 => 8.18 AA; 108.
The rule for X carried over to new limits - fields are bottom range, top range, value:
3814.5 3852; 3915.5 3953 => 1.26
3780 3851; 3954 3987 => 1.29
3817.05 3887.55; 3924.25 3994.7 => 1.30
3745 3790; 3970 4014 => 1.67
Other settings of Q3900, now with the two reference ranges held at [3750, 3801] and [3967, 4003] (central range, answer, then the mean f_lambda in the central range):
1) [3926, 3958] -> 9.7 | 127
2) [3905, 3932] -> 4.3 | 148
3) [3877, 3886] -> 1.9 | 132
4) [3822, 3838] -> 5.7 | 99.5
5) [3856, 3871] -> 2.9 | 132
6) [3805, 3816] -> 0.5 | 143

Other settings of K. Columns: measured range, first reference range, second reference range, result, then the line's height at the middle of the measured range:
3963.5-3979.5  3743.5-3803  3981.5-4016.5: 7.51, 220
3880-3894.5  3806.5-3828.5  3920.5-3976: -2.78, 120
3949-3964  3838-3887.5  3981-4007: 2.96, 199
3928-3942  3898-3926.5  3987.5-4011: 7.64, 181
